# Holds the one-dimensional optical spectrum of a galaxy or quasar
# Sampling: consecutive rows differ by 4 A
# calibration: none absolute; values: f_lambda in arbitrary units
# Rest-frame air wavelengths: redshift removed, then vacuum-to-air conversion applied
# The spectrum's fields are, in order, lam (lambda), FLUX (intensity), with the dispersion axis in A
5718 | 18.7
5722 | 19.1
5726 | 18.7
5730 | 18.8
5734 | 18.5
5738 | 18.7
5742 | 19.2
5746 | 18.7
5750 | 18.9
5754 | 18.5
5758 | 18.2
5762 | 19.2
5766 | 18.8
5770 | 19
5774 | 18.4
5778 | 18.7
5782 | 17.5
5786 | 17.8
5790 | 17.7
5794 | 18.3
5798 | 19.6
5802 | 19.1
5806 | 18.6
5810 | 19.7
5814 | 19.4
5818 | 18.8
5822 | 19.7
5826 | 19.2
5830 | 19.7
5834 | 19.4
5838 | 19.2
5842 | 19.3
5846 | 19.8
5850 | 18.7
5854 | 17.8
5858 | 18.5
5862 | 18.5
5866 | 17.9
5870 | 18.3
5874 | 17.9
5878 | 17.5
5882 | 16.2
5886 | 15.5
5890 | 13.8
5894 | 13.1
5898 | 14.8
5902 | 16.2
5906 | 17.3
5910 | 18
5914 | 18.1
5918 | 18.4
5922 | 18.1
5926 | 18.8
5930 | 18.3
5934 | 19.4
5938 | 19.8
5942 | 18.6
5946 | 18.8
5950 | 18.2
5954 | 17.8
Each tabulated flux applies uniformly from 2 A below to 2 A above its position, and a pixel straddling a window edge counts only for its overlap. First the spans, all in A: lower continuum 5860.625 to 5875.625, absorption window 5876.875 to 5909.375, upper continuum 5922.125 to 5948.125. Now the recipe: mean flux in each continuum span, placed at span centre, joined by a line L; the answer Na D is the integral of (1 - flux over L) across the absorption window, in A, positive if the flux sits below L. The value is 5.0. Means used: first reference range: 18.1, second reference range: 18.9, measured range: 15.6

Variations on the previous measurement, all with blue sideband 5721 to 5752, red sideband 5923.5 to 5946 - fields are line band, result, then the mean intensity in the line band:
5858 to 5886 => 1.91 A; 17.6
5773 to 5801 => 0.80 A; 18.3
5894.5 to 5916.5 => 2.64 A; 16.7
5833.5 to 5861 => -0.04 A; 18.9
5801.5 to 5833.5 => -0.71 A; 19.3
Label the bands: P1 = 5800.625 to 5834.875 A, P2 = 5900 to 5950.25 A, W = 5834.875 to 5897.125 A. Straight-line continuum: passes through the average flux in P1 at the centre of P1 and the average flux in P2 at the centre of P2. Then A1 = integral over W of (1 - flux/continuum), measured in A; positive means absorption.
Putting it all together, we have 4.66 A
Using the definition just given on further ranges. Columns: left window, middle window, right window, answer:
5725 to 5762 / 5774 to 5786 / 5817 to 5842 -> 0.6 A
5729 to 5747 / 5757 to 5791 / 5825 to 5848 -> 1.1 A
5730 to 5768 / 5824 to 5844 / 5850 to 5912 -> -2.1 A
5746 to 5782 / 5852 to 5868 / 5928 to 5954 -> 0.5 A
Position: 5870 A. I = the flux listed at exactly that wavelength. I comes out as 18.3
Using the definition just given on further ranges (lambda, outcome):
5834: 19.4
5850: 18.7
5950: 18.2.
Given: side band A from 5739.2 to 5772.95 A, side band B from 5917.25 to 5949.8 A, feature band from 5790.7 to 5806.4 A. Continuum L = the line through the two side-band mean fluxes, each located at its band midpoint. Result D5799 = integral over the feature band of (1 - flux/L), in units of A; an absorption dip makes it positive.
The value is 0.0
